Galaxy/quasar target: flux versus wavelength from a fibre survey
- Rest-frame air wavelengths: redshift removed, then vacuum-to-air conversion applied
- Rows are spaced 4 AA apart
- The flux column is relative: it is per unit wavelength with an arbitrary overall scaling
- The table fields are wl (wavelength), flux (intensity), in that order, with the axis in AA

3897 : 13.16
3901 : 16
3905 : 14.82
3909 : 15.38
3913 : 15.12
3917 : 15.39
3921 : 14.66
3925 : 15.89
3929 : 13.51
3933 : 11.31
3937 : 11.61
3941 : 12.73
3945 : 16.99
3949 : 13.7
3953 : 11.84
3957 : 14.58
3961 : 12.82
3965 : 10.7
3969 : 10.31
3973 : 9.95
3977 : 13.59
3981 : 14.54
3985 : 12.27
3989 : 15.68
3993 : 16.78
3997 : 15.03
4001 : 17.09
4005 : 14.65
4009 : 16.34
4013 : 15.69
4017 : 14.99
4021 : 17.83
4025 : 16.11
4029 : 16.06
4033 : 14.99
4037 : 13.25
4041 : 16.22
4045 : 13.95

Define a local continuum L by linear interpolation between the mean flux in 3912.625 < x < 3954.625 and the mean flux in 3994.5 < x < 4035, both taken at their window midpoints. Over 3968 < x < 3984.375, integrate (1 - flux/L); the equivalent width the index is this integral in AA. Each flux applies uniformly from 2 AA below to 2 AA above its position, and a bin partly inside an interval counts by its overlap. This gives 3.0 AA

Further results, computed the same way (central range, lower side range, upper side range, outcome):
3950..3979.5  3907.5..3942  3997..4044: 5.23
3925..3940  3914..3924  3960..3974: 1.37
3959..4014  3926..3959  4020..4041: 2.25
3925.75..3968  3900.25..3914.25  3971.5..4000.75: 5.03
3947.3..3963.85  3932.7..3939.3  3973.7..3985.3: -1.05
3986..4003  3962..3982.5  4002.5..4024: -2.27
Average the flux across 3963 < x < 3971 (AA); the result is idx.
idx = 10.5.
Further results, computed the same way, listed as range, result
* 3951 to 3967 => 12.5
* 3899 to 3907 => 15.4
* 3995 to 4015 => 15.8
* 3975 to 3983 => 14.1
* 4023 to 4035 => 15.7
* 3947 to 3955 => 12.8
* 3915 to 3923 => 15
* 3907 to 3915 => 15.2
